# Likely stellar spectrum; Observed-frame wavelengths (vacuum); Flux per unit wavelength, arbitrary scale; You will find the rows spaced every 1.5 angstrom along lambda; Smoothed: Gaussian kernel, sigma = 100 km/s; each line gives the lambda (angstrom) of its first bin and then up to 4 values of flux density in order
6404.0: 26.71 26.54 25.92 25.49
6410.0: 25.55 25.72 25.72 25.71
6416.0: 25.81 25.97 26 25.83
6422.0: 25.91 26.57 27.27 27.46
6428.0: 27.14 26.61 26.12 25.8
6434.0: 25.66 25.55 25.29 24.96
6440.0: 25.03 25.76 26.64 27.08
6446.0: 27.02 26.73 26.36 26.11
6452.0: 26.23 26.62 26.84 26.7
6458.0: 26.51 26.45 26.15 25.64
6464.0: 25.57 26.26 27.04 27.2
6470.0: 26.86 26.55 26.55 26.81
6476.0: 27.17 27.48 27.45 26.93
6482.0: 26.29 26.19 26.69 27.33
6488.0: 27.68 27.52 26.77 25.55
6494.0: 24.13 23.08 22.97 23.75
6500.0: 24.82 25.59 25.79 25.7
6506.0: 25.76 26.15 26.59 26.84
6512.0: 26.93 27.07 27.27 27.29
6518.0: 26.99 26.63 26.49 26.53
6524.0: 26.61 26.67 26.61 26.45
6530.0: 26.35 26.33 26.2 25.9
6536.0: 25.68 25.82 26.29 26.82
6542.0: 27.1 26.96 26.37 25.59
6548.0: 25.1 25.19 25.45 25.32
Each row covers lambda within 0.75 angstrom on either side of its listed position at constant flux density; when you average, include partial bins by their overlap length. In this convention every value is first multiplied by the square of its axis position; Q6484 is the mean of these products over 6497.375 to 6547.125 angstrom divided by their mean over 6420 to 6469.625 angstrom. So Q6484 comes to 1.0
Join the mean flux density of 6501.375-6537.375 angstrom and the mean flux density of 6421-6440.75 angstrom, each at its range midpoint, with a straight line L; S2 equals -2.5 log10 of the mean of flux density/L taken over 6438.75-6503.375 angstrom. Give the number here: 0.00 mag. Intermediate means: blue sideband 26.1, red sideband 26.4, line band 26.2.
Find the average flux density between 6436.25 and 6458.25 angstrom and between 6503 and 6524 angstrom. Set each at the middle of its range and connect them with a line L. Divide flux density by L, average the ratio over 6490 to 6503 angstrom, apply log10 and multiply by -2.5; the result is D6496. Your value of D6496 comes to 0.08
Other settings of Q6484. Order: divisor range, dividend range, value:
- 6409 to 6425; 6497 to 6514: 1.02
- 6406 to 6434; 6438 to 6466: 1.01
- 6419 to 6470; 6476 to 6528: 1.02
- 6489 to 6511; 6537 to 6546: 1.06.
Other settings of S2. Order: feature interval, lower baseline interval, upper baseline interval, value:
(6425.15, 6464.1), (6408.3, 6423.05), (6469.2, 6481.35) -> 0.00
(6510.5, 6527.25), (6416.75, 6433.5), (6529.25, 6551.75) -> -0.03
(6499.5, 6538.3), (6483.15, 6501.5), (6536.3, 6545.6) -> -0.01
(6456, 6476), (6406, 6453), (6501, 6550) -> -0.01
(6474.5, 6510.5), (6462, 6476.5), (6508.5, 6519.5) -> 0.03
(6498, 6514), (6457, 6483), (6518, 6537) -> 0.02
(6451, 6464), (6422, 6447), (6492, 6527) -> -0.01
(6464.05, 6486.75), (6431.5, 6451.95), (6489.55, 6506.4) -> -0.06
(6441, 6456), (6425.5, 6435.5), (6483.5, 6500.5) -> -0.02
